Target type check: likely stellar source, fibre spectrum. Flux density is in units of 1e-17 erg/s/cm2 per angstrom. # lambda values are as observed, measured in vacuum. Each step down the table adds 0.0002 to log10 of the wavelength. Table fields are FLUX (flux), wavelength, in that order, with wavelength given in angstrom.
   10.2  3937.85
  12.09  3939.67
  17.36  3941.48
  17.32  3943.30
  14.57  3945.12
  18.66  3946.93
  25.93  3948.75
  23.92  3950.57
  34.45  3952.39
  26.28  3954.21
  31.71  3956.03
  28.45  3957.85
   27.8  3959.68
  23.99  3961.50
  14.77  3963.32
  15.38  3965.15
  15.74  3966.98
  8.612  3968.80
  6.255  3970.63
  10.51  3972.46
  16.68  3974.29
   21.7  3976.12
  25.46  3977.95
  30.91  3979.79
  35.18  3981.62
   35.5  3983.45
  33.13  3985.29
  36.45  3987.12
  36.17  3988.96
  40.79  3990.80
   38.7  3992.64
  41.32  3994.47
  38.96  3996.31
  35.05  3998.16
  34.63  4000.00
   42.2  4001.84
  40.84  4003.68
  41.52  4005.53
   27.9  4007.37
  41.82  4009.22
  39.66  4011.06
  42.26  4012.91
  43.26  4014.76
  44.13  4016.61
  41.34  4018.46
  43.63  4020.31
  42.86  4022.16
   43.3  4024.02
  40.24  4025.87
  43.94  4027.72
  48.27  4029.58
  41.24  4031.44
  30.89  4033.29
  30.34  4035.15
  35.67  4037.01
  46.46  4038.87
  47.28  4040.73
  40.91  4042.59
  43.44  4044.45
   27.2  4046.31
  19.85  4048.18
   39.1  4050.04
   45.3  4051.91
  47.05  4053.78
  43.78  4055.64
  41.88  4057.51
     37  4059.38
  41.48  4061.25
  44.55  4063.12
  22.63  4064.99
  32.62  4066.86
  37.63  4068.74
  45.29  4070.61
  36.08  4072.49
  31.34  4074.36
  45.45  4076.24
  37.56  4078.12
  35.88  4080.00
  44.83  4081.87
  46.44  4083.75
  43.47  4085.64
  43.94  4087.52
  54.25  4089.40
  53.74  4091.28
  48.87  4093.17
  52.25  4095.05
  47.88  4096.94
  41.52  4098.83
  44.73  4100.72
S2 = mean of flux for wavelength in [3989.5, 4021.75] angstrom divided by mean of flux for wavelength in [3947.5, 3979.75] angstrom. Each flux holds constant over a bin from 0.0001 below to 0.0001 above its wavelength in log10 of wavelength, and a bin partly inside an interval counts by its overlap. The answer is 1.88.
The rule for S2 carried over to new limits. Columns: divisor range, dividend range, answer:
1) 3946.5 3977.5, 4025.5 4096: 1.97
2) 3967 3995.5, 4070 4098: 1.62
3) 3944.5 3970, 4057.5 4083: 1.73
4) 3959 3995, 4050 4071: 1.55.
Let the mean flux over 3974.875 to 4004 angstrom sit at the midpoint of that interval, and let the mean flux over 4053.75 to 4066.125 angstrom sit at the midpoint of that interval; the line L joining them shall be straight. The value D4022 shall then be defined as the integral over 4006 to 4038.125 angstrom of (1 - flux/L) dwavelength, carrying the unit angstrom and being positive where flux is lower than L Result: -2.7 angstrom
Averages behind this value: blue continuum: 35.1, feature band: 40.1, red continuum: 39.1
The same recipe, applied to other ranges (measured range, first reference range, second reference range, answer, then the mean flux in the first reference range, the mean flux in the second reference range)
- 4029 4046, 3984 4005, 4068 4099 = 0.4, 38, 44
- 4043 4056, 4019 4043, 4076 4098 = 1.5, 41.2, 46.2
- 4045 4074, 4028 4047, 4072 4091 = 2.6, 39.5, 42.5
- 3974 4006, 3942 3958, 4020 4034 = -1.3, 24.2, 41.9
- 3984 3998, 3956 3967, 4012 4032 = -2.2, 22.4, 43.2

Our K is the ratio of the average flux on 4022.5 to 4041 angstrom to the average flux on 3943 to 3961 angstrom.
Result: 1.6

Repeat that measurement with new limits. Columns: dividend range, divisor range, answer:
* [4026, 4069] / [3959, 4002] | 1.41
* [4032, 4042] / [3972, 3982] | 1.64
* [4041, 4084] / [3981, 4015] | 1.01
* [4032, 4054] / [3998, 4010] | 0.99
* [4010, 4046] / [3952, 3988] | 1.74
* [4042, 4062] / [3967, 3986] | 1.76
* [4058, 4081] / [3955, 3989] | 1.58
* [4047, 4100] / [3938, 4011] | 1.51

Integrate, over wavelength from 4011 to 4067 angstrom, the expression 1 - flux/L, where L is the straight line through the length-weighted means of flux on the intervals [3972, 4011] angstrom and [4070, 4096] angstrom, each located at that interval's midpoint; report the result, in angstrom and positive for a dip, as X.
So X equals -1.0 angstrom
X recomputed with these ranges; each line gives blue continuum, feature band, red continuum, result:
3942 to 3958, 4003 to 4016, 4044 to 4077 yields -3.4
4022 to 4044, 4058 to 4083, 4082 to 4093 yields 4.3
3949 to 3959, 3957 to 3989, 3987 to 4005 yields 9.9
